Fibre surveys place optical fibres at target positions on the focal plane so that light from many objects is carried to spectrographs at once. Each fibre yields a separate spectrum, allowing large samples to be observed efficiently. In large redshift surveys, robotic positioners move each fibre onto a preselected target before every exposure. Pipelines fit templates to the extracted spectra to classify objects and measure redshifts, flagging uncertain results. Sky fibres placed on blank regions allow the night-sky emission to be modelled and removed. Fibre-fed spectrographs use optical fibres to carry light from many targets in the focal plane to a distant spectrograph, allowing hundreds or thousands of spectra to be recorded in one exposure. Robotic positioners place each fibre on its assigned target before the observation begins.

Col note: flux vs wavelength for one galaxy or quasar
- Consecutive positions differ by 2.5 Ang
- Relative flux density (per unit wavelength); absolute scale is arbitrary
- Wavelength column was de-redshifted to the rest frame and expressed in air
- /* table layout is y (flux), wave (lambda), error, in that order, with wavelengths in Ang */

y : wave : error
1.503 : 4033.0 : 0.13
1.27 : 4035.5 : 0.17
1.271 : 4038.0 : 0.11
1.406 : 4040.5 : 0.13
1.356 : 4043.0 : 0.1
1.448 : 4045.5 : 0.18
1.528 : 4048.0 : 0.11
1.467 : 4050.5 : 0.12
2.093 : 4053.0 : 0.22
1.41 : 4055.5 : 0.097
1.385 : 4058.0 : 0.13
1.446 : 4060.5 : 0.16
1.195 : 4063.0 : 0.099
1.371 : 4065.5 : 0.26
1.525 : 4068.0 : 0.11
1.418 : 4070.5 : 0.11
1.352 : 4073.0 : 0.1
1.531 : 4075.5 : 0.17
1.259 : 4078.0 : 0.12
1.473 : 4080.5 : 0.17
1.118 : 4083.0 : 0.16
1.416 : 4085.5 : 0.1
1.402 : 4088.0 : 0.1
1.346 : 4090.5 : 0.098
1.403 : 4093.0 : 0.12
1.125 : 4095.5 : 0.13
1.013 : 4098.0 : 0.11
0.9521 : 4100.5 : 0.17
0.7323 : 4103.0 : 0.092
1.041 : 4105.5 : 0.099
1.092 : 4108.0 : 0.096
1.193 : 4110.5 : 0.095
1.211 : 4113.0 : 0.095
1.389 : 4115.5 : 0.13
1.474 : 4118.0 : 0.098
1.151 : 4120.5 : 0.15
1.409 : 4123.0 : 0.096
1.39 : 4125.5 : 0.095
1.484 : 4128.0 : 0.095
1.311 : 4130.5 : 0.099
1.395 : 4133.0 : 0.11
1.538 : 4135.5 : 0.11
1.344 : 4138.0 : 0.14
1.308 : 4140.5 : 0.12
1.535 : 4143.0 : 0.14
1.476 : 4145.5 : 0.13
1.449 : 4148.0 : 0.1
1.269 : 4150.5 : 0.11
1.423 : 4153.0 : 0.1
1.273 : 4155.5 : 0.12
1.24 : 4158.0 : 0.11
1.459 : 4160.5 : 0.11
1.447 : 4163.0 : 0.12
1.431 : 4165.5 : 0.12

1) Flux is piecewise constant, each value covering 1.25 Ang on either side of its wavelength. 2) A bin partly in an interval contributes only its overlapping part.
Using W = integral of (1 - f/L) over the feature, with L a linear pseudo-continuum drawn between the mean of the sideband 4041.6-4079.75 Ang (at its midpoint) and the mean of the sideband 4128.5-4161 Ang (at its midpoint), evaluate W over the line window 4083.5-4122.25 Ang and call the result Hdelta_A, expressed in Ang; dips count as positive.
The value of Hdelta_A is 6.1 Ang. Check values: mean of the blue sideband 1.45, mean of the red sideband 1.39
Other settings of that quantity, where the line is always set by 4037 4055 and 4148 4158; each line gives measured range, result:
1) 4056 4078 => 1.2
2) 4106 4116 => 1.5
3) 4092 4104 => 3.2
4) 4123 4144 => -0.8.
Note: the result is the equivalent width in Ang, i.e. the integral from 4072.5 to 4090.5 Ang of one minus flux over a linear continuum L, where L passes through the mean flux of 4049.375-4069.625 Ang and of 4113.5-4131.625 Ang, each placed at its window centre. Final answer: 1.0 Ang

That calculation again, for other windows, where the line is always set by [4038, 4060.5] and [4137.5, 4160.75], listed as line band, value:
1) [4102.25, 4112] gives 2.7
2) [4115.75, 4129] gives 0.3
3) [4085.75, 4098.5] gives 1.4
